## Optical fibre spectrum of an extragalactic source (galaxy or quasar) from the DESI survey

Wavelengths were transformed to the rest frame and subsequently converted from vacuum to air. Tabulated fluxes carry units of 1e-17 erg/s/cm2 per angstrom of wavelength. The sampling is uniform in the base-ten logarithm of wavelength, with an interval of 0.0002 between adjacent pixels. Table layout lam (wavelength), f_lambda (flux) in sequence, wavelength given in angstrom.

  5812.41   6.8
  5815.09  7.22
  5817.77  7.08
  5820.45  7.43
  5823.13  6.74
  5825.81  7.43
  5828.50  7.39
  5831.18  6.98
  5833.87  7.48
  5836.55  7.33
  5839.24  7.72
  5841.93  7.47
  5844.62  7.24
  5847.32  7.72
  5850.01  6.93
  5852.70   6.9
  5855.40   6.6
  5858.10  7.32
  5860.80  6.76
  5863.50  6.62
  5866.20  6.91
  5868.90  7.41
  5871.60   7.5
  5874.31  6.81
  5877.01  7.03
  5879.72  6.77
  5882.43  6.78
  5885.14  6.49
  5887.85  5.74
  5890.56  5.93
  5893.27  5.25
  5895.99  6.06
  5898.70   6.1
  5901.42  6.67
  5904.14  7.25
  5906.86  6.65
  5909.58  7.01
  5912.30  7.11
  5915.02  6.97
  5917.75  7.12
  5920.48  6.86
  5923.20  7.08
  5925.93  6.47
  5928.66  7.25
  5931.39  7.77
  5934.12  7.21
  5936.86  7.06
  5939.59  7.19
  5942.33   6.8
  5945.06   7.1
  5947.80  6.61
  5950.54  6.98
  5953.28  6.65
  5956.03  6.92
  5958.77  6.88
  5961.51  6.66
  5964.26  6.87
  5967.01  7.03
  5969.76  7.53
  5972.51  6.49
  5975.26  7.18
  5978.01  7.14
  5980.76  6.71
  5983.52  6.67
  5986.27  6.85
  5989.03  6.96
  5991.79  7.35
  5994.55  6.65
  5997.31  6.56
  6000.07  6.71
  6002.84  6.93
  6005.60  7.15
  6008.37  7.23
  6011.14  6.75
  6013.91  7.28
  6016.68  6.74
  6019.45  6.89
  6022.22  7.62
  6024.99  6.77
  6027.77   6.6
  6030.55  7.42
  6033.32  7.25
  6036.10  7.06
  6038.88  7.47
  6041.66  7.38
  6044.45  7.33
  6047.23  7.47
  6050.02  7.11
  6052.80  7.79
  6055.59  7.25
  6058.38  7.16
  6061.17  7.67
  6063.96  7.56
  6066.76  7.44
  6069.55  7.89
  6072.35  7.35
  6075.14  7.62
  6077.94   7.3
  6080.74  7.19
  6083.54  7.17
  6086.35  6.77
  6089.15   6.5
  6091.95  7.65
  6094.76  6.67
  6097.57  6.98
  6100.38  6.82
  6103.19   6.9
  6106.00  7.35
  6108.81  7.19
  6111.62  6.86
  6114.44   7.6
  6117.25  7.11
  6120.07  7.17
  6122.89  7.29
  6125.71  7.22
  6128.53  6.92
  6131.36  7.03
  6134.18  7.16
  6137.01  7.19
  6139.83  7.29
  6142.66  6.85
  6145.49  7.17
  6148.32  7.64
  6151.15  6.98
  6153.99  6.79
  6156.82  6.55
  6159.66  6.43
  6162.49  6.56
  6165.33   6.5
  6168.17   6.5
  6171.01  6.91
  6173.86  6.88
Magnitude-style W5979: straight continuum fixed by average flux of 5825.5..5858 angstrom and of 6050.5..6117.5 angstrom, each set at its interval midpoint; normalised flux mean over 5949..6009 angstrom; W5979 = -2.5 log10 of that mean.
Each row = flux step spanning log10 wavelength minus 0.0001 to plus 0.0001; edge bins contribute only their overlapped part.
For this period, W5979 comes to 0.05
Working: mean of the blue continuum 7.26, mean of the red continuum 7.24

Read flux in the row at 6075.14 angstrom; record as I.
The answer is 7.62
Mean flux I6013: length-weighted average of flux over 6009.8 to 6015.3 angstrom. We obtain 7.02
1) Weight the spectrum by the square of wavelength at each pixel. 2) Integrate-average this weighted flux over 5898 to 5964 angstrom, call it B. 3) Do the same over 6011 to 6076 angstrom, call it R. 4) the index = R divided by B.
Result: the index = 1.09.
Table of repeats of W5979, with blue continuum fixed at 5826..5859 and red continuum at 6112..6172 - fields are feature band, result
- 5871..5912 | 0.11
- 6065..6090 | -0.03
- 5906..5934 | 0.02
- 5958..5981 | 0.03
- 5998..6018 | 0.02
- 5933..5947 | 0.02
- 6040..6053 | -0.05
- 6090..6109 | 0.00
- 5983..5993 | 0.02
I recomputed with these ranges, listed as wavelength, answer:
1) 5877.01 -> 7.03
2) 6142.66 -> 6.85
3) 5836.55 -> 7.33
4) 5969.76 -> 7.53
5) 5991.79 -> 7.35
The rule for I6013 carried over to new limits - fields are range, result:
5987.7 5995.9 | 6.99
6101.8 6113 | 7.08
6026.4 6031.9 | 7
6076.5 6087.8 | 7.1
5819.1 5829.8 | 7.24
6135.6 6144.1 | 7.11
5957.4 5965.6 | 6.81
